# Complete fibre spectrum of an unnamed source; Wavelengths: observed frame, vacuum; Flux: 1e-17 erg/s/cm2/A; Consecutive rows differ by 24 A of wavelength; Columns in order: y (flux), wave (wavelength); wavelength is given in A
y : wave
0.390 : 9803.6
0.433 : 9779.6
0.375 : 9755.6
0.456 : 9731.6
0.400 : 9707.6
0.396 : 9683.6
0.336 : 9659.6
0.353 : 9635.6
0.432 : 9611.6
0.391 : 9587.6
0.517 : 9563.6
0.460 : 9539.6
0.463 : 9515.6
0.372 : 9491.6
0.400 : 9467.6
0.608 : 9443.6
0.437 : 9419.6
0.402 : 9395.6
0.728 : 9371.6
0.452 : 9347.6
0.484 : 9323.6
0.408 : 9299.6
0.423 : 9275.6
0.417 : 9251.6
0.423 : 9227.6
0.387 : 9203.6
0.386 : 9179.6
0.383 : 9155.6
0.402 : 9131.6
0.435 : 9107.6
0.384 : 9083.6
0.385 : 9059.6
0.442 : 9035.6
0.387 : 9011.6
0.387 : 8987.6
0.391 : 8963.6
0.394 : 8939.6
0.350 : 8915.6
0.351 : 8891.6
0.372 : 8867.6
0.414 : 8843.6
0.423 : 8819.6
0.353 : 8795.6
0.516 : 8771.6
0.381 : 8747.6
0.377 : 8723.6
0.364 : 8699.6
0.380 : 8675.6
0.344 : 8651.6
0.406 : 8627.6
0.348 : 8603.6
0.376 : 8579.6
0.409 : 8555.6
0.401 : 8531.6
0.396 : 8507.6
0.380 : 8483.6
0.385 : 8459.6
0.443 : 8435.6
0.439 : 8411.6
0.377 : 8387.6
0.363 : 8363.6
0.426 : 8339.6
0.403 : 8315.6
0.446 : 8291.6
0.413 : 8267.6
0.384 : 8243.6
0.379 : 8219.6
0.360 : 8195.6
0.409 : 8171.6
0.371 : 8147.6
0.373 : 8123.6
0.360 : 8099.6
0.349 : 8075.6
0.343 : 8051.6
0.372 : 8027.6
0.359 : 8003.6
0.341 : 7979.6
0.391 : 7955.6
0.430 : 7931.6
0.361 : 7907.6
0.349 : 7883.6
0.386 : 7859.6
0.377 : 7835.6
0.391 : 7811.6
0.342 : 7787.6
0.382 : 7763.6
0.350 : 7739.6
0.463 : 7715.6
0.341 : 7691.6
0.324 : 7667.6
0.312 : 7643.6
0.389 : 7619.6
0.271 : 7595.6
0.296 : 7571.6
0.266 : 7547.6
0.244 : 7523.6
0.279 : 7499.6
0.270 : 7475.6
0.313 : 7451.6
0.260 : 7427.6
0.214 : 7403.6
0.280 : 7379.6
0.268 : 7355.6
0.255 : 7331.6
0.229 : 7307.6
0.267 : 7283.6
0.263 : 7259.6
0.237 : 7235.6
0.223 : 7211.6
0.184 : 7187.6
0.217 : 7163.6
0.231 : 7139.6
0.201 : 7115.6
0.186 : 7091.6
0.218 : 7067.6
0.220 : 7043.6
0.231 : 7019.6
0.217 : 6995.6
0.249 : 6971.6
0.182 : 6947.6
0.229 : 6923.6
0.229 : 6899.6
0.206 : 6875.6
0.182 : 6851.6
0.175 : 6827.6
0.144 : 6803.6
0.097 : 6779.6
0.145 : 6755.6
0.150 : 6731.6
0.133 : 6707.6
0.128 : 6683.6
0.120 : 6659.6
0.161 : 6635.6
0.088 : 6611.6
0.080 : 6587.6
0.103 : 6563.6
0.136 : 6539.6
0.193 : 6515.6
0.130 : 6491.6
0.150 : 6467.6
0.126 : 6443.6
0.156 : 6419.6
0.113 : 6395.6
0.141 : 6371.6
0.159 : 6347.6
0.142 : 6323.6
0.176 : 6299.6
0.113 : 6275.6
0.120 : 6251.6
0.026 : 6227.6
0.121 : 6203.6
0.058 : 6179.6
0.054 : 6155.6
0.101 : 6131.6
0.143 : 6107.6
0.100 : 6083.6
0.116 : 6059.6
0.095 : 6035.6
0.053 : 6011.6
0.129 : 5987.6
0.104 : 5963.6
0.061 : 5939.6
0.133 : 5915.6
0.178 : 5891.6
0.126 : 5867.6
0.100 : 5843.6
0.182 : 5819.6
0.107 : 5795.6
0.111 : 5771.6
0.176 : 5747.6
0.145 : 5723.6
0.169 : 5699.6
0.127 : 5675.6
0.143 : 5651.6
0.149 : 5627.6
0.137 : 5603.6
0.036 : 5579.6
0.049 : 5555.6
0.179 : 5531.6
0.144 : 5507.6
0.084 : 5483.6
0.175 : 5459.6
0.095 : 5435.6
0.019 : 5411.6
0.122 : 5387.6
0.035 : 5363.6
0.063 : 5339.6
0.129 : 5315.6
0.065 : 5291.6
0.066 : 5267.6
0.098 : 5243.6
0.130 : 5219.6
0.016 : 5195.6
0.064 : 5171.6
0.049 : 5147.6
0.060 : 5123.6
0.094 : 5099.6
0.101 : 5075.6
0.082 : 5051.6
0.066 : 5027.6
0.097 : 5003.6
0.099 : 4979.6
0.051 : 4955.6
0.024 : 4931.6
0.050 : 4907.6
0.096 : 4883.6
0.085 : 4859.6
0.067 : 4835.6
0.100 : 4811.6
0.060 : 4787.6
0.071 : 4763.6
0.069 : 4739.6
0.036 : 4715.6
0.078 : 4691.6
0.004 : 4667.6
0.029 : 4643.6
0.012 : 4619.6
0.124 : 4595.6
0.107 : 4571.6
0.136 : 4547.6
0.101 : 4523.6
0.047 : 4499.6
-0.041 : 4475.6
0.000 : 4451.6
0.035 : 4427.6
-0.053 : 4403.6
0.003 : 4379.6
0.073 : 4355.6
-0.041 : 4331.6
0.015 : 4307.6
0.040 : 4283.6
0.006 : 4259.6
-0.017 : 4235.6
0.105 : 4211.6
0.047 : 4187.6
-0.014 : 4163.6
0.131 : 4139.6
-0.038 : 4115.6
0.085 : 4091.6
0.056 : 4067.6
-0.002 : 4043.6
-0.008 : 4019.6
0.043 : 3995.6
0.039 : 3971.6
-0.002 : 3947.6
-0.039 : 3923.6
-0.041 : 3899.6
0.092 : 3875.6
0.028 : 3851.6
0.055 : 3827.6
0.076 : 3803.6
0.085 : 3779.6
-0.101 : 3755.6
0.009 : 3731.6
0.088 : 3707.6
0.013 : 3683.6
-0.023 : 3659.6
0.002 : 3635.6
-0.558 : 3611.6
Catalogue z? 0.722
